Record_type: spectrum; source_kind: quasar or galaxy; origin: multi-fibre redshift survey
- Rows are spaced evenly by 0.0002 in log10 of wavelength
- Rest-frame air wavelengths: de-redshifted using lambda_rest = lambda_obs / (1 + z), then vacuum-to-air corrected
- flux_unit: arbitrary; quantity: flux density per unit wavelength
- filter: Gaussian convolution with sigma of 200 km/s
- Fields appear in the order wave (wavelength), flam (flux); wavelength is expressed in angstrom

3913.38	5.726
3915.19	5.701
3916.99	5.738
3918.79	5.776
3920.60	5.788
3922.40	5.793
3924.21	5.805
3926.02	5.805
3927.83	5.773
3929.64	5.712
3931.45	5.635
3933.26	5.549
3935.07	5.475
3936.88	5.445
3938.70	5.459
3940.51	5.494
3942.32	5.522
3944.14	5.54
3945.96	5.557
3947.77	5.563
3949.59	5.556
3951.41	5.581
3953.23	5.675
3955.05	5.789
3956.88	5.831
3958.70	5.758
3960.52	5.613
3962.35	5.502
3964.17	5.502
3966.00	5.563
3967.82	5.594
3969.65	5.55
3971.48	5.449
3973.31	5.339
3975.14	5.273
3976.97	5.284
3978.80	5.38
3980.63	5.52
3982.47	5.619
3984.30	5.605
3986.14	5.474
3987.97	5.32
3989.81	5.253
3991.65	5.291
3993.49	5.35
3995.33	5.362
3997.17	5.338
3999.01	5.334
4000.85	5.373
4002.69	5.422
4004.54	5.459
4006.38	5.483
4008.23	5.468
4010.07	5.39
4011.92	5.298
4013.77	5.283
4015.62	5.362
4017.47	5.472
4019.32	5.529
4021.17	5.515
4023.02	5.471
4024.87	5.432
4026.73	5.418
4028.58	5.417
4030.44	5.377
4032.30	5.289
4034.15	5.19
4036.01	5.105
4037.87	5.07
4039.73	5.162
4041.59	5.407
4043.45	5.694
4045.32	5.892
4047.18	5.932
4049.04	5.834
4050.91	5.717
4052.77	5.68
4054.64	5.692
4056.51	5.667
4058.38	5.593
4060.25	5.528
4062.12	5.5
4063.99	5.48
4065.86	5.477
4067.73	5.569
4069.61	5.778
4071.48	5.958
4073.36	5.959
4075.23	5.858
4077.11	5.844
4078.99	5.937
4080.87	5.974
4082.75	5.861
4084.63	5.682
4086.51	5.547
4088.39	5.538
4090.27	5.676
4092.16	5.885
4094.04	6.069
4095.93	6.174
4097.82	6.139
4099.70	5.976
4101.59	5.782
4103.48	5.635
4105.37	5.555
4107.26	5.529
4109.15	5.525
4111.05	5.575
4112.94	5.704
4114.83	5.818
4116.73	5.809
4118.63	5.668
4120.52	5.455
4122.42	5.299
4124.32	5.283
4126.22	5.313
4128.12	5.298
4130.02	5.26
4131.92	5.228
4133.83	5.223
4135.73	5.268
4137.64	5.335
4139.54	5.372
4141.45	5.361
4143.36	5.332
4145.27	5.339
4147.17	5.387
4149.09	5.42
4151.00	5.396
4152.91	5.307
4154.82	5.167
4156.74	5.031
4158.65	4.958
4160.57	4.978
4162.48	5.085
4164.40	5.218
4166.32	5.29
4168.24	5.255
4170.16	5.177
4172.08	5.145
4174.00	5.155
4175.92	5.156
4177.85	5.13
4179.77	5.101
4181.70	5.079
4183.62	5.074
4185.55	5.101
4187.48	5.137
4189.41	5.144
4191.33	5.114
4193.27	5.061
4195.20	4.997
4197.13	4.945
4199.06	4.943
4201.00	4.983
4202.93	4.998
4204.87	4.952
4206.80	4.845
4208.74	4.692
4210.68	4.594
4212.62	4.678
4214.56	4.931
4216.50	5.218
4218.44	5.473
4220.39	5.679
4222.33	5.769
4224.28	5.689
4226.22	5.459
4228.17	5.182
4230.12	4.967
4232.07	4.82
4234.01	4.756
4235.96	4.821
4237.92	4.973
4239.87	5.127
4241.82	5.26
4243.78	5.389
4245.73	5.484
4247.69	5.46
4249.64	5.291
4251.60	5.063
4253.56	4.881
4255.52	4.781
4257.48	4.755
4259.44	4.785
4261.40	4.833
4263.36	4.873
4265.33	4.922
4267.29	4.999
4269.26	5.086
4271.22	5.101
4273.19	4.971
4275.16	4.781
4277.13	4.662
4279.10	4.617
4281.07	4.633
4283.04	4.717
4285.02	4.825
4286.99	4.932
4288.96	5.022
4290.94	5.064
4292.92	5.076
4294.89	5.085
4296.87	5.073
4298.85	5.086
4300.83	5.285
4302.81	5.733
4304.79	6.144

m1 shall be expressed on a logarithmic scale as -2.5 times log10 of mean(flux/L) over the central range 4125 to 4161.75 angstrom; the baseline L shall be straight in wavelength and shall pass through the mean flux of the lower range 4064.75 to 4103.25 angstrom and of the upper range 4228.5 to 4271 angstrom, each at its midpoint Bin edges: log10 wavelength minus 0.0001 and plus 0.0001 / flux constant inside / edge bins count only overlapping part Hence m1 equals 0.06 mag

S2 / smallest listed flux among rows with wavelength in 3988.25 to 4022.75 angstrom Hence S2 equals 5.253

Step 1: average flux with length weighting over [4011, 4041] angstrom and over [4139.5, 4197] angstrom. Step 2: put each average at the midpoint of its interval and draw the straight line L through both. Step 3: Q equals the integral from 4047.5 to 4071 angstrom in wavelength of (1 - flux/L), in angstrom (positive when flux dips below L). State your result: -1.5 angstrom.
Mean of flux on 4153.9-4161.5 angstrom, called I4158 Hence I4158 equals 5.03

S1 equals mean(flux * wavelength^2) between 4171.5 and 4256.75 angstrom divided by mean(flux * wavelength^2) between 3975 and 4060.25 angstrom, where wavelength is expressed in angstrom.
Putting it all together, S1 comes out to 1.03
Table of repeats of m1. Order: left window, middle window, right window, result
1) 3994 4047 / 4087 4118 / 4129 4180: -0.09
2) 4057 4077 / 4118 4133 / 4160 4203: 0.01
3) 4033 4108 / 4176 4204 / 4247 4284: 0.03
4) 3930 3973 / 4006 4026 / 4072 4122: 0.05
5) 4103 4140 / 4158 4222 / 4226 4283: 0.03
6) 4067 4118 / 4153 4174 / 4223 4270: 0.07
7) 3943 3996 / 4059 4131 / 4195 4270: -0.08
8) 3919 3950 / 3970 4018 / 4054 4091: 0.05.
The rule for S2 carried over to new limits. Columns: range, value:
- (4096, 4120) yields 5.525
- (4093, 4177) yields 4.958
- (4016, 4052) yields 5.07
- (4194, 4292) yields 4.594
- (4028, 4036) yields 5.19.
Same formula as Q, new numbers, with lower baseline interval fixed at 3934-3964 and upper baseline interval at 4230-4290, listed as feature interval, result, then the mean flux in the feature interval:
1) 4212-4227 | -1.0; 5.38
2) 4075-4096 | -2.0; 5.82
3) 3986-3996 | 0.3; 5.33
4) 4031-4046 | 0.2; 5.34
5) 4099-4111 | -0.9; 5.65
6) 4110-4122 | -0.9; 5.65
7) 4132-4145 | -0.3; 5.31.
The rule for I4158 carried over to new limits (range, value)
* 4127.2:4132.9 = 5.26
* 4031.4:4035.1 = 5.25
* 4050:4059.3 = 5.67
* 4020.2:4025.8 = 5.48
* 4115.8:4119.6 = 5.74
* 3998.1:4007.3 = 5.42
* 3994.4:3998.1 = 5.35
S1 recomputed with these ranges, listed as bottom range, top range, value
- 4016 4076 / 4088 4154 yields 1.03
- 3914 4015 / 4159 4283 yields 1.04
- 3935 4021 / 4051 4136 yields 1.09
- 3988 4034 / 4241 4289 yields 1.04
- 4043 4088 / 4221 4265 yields 0.97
